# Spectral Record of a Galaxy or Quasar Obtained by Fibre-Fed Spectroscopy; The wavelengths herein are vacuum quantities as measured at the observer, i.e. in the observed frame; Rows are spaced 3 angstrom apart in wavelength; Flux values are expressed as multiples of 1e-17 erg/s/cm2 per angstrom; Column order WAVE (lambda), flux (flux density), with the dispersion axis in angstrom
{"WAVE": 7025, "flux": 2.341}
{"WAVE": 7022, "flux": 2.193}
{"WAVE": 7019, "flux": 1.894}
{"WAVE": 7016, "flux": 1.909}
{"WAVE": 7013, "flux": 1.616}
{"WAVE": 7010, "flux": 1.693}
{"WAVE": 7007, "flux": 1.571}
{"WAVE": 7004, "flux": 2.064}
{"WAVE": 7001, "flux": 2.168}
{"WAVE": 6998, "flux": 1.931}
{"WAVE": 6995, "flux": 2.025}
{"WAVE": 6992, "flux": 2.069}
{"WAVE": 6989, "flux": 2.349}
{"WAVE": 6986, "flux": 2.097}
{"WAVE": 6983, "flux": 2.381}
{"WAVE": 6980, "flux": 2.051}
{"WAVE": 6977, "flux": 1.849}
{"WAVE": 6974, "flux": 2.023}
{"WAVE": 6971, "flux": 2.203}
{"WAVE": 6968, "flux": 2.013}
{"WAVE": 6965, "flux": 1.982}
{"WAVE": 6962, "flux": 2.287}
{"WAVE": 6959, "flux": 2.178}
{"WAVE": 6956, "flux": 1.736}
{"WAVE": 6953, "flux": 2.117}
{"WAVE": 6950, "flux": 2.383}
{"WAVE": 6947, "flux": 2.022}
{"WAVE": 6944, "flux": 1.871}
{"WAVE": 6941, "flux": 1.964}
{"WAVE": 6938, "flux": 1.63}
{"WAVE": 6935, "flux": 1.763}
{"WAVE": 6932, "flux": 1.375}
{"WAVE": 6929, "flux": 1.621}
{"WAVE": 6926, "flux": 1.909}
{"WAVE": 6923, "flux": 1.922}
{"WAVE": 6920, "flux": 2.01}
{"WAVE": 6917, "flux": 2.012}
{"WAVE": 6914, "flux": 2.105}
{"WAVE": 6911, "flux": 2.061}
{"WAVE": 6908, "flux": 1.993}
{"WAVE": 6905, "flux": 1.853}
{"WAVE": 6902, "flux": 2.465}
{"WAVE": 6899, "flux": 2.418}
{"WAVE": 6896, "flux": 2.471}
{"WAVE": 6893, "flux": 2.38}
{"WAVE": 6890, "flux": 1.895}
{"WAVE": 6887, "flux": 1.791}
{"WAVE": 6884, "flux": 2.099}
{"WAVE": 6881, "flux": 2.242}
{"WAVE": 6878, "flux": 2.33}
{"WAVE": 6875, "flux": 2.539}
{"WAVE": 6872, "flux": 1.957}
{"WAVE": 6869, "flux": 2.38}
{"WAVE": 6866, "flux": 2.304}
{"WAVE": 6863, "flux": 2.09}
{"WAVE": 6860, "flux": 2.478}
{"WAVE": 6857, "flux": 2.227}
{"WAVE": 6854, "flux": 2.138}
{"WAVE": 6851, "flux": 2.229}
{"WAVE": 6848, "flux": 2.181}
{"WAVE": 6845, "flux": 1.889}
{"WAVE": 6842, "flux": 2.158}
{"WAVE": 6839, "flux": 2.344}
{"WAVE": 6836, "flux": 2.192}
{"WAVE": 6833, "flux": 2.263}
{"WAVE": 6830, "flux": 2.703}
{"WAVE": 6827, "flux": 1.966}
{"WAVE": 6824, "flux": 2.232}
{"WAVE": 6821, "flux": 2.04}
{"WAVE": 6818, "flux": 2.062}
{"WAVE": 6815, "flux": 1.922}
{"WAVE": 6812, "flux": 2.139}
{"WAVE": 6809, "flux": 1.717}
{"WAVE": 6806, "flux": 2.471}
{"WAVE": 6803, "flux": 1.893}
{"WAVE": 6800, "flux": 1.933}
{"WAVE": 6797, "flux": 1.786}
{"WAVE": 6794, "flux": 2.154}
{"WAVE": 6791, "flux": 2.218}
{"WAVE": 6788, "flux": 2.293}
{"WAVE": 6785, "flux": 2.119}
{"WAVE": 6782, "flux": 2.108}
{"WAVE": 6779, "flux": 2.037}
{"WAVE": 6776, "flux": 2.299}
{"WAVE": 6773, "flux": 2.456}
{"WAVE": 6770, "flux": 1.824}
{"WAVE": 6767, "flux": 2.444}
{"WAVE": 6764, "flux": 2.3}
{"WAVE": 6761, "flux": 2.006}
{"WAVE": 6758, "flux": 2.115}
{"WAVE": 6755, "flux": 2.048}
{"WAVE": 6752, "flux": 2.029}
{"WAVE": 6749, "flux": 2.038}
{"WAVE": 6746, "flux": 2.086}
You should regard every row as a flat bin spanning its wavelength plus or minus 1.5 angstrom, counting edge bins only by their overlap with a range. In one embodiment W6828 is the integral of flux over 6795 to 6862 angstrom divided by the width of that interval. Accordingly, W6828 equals 2.13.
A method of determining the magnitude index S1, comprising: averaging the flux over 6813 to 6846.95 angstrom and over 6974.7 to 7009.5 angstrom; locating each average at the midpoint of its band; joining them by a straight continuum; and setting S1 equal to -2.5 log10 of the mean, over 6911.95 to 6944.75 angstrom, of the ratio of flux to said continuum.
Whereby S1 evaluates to 0.138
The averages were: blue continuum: 2.16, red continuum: 2.04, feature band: 1.84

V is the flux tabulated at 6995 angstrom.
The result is 2.025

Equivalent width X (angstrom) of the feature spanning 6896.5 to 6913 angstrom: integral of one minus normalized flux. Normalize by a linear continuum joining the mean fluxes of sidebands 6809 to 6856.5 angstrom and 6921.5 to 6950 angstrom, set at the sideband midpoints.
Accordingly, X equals -2.2 angstrom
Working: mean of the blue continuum 2.15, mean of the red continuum 1.82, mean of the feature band 2.18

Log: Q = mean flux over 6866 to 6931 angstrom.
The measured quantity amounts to 2.12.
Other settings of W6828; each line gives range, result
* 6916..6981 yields 1.95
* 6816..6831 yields 2.17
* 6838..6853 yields 2.15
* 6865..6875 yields 2.26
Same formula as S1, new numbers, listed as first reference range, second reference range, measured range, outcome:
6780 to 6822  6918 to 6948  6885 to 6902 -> -0.18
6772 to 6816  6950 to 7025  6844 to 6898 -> -0.07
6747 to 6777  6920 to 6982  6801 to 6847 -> -0.02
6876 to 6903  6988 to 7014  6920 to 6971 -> 0.08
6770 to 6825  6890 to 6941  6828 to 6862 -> -0.10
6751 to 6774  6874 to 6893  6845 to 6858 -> 0.00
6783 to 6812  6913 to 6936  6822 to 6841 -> -0.14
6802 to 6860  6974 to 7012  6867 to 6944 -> 0.02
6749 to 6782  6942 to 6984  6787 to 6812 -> 0.04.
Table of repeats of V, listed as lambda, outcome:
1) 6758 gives 2.115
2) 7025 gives 2.341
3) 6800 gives 1.933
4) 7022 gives 2.193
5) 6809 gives 1.717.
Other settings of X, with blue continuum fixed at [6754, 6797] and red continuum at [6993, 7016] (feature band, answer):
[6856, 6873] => -1.6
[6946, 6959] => -0.9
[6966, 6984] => -1.6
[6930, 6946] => 1.9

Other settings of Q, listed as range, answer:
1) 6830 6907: 2.22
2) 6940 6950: 2.02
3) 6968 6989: 2.11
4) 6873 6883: 2.34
